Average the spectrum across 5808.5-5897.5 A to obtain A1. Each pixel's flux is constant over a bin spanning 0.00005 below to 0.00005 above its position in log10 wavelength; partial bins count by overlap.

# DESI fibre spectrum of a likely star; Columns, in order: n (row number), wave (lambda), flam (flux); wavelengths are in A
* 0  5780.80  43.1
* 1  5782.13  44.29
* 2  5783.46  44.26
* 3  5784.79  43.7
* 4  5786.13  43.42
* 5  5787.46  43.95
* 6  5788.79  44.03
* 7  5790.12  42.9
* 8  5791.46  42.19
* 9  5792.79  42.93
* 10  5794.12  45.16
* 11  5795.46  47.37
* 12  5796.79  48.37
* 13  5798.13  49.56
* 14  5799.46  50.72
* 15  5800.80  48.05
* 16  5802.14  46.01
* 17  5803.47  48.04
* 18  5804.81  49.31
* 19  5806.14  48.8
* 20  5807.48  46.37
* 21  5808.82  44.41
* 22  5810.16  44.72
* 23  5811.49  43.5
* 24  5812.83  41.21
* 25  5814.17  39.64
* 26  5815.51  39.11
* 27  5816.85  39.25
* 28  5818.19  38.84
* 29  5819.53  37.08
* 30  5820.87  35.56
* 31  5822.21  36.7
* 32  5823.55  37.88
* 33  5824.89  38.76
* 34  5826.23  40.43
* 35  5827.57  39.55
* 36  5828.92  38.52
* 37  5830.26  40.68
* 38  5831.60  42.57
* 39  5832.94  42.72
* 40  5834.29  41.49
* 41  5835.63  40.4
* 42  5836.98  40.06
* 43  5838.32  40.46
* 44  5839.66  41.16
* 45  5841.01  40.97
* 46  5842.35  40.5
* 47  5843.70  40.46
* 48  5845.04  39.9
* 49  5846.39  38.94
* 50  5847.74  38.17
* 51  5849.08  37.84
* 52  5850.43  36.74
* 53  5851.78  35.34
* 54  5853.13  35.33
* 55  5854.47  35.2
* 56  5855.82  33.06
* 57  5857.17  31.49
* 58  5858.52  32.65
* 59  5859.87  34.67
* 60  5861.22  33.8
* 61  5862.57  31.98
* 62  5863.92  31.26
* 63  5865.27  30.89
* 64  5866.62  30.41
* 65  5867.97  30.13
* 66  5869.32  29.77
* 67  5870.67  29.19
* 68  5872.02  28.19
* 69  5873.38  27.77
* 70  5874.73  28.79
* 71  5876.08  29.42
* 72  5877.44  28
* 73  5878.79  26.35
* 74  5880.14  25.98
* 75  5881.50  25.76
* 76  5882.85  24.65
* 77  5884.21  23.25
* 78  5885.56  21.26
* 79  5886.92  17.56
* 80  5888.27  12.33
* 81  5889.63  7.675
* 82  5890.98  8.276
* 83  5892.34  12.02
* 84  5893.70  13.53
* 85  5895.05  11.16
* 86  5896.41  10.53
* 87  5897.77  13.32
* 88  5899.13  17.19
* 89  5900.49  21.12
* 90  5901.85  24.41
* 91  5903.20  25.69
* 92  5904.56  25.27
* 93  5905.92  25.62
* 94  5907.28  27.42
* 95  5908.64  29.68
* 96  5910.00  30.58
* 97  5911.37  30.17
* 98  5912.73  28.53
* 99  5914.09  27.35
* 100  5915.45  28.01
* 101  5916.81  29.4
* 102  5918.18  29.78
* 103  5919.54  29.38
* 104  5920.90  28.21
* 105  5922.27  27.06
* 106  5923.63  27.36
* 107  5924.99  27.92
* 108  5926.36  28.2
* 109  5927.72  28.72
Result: 32.3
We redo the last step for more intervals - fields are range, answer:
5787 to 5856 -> 41.6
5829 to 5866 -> 37.4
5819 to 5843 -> 39.8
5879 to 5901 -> 16.8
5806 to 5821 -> 41.5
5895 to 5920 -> 24.7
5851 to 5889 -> 28.7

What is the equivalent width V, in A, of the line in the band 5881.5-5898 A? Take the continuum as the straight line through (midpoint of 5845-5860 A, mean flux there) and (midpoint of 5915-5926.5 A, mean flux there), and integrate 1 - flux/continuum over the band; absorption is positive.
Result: 8.66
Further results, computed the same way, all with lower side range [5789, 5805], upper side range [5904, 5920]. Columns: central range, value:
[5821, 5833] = 0.68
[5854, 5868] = 1.57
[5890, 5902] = 6.54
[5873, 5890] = 5.21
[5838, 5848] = -0.21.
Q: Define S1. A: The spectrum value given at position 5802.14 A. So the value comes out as 46.01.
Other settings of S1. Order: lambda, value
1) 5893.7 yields 13.53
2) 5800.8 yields 48.05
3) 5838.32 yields 40.46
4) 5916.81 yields 29.4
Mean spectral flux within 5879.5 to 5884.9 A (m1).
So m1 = 24.9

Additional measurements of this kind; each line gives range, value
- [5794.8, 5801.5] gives 48.8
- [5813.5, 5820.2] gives 38.8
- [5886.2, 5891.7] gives 11.5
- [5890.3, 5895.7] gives 11.3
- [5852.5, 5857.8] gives 33.8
